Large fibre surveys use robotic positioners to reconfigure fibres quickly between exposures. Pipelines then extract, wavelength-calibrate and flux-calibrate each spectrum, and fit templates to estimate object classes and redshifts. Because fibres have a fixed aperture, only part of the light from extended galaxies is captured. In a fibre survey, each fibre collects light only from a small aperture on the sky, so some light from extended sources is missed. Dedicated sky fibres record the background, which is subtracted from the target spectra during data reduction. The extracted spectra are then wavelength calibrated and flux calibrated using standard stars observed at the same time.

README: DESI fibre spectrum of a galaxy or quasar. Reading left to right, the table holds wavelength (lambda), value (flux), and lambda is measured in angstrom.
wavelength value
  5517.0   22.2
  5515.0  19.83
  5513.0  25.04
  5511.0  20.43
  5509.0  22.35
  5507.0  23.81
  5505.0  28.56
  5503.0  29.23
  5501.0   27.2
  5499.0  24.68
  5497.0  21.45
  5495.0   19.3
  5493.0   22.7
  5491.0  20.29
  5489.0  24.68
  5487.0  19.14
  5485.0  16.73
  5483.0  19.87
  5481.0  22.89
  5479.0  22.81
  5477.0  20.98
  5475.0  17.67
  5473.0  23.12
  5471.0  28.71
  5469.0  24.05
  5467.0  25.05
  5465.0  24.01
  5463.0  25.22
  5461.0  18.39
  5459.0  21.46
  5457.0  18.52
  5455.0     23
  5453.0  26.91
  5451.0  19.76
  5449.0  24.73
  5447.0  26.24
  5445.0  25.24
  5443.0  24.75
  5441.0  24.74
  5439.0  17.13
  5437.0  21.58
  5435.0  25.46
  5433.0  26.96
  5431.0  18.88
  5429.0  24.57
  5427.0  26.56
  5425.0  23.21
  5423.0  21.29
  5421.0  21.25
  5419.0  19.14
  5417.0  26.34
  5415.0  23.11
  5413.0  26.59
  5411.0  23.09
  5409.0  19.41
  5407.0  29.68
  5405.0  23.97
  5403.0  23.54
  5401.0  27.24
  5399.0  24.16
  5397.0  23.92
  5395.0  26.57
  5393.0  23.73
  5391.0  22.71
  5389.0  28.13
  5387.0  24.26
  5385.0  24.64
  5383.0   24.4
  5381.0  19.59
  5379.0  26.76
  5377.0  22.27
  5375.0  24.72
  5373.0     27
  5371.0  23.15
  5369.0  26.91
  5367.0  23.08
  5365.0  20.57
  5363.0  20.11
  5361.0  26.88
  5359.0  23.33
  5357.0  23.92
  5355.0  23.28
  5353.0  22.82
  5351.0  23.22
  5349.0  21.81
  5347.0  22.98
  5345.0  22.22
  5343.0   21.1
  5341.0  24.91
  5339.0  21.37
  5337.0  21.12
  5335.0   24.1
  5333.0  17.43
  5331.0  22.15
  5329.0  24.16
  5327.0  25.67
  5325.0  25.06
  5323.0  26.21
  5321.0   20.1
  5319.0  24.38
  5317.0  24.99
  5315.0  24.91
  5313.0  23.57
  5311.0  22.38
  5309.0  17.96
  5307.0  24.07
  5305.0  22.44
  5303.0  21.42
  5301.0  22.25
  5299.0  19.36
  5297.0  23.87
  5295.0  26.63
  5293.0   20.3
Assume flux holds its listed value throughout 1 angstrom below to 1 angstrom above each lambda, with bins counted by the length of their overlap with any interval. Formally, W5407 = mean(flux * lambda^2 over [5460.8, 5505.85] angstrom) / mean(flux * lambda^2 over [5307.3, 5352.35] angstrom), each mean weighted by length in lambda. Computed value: 1.1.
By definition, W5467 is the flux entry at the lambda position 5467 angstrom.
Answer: 25.05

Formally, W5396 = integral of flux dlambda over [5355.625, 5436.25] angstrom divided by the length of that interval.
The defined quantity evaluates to 24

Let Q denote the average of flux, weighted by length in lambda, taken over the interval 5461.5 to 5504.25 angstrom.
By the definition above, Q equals 22.8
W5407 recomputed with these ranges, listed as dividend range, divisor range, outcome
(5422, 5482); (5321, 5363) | 1.05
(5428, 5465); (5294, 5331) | 1.04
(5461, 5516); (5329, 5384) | 1.04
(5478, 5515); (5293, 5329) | 1.05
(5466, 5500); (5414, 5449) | 0.96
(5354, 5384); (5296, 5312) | 1.12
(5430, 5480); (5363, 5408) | 0.96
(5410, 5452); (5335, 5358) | 1.06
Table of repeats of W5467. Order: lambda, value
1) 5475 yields 17.67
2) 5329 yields 24.16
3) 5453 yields 26.91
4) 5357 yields 23.92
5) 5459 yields 21.46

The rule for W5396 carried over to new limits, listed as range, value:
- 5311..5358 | 23.1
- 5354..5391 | 24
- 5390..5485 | 23.3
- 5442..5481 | 23.2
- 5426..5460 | 23.3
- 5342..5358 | 22.7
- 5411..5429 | 23.5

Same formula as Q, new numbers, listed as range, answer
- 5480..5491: 20.6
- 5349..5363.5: 23.4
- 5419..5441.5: 22.7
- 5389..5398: 24.7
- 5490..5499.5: 21.5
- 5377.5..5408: 24.8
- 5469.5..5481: 22.7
